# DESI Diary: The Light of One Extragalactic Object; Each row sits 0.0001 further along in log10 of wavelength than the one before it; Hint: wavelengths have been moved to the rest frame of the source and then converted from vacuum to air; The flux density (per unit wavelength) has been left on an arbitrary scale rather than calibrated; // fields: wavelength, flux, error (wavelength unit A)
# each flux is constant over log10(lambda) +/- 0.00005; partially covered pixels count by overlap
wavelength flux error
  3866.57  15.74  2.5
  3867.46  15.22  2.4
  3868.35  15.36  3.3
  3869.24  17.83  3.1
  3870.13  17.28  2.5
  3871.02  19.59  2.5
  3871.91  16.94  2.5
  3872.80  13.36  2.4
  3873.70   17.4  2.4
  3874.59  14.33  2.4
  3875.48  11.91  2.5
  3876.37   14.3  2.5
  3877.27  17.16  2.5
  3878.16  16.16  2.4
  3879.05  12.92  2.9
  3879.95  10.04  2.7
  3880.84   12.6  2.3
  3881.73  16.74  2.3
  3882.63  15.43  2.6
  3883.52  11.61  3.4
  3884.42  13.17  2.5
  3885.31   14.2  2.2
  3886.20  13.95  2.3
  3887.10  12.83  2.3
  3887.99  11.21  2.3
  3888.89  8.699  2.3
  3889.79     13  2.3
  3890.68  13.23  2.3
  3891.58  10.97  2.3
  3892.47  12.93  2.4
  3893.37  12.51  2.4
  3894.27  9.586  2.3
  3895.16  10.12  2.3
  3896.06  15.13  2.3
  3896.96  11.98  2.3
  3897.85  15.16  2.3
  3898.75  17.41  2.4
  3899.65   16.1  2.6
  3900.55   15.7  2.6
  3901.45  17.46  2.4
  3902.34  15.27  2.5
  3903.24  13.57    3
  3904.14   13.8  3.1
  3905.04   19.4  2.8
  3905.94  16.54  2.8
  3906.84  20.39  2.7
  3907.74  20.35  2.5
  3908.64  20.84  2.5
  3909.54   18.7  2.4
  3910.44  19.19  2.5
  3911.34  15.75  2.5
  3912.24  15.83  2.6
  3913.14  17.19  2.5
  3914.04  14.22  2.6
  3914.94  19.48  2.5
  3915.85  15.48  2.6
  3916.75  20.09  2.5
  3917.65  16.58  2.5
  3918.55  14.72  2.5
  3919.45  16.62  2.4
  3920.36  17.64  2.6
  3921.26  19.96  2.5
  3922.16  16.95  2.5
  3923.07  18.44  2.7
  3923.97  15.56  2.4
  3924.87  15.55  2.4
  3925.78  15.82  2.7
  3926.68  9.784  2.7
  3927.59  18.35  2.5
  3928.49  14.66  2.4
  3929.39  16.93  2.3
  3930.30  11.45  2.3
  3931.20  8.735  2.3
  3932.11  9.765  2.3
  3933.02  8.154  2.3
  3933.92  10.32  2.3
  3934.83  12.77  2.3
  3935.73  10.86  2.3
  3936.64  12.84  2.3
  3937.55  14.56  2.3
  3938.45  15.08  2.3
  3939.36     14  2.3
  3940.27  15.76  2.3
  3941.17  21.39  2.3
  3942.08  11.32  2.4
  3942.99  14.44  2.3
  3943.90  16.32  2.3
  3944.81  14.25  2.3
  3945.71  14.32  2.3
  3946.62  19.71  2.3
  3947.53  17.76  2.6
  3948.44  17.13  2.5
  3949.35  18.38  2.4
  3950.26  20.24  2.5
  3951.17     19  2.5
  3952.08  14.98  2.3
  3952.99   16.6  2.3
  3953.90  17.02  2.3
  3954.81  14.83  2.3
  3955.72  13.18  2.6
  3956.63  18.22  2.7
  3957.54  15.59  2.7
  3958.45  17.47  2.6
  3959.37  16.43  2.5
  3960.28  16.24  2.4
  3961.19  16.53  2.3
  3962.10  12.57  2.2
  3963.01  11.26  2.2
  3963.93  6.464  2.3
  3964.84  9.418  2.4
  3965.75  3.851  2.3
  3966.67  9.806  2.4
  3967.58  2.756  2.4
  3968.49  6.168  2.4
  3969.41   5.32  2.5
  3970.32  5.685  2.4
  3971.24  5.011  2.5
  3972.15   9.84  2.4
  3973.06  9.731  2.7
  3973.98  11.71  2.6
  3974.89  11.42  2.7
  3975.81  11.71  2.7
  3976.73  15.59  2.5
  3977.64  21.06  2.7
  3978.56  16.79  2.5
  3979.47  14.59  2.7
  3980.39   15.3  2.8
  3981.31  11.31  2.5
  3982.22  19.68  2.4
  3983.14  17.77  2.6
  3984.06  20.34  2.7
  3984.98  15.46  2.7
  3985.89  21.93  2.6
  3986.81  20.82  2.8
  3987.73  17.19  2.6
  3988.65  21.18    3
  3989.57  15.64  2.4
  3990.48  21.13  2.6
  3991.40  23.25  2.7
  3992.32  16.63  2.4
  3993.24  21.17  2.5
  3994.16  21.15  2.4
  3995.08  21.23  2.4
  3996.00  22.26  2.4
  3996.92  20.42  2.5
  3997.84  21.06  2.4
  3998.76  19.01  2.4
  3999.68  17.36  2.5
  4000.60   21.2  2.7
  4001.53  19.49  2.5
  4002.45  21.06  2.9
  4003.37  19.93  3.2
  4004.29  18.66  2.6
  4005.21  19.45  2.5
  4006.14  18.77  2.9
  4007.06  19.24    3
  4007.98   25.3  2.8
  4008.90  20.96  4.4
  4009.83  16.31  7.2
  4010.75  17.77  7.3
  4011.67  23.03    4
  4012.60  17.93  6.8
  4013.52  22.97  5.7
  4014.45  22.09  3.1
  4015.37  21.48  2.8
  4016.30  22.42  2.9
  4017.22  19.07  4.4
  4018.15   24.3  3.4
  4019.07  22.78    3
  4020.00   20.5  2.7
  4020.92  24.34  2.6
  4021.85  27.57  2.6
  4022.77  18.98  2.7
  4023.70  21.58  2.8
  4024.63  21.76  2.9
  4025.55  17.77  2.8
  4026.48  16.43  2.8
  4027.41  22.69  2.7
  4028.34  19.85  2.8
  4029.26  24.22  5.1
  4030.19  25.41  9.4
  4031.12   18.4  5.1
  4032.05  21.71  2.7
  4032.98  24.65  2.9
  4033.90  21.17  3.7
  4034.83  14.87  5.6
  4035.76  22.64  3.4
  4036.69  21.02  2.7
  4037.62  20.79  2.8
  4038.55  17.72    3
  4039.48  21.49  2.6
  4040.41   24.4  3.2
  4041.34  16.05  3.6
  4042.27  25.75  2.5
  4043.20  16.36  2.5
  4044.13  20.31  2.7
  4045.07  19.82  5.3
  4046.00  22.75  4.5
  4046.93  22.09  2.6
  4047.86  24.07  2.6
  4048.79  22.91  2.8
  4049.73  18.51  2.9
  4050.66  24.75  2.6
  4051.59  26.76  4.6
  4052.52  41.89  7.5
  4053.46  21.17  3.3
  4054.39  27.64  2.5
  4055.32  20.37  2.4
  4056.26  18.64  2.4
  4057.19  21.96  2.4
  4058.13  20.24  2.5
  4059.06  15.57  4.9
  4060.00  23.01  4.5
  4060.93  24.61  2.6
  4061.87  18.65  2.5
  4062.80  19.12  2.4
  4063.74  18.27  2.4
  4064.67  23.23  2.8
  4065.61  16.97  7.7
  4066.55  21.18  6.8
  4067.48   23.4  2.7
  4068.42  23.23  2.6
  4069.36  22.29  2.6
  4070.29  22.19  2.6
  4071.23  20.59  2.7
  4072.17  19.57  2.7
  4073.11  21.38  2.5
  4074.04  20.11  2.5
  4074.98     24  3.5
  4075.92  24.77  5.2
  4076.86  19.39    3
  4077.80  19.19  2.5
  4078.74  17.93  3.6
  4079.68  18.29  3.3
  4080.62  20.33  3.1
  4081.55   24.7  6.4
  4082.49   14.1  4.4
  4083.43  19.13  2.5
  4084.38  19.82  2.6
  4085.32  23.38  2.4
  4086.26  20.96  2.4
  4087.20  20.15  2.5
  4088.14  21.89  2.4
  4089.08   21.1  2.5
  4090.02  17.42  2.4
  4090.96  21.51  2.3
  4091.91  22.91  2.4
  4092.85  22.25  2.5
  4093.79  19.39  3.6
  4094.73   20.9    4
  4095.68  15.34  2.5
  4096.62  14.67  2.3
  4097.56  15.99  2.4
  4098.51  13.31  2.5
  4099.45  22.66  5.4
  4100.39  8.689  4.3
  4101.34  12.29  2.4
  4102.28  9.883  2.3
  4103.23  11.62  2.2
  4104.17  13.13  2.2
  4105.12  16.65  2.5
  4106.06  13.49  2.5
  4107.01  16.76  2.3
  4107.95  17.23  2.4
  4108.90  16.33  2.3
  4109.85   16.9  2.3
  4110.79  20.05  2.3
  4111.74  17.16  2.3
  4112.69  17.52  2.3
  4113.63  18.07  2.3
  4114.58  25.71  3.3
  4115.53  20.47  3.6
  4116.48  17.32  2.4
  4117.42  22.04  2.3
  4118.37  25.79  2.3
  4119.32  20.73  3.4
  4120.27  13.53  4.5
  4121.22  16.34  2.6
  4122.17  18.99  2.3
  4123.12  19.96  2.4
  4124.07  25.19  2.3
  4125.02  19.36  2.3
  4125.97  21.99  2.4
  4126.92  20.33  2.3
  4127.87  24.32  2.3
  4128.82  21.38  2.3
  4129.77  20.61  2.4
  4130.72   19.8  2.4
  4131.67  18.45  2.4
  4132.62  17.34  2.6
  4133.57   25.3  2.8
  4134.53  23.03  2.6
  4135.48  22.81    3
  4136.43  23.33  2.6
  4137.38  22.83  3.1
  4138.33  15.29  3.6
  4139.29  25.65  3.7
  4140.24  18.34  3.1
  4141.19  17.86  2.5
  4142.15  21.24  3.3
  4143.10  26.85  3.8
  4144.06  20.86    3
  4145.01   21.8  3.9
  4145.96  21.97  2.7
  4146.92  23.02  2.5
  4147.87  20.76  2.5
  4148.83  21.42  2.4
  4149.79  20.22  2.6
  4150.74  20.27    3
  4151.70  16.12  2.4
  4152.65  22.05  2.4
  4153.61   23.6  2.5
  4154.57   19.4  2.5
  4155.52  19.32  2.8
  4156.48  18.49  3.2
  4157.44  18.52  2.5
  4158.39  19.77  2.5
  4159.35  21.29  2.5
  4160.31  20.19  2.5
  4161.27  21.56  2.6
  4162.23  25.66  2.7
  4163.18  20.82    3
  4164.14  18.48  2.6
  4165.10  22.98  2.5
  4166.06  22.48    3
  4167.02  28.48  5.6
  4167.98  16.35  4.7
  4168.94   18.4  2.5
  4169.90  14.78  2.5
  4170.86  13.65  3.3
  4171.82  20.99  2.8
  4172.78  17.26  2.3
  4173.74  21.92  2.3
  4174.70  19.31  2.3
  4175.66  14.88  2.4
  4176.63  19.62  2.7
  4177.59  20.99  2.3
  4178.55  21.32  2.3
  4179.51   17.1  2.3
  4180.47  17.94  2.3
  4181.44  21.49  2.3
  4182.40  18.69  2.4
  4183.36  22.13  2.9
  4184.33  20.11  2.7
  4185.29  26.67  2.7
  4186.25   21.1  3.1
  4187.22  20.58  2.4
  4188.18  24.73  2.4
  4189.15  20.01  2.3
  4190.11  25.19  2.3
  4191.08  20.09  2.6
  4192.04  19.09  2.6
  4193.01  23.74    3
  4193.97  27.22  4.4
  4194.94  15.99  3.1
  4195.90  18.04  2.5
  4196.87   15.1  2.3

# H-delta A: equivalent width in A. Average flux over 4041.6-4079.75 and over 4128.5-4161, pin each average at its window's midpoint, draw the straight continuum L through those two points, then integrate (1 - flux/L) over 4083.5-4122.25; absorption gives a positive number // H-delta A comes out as 5.9 A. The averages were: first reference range 21.8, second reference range 20.9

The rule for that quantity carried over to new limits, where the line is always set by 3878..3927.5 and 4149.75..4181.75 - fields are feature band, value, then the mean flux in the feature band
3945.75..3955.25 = -0.8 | 17.4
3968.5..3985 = 3.5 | 13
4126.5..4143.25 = -1.7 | 21.3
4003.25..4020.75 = -3.7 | 20.8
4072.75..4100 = -2.1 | 19.9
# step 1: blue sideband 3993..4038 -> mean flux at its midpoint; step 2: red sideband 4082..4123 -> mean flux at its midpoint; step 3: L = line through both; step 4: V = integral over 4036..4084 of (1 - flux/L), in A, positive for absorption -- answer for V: -4.9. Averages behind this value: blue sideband 20.9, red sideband 18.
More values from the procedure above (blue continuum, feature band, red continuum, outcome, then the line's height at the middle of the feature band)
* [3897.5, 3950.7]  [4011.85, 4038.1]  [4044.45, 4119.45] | -4.2 A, 18.5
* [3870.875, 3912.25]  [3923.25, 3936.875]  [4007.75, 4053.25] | 3.1 A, 16.7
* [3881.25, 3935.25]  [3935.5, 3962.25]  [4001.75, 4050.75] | 1.6 A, 17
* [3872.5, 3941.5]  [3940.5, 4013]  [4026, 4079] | 7.4 A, 18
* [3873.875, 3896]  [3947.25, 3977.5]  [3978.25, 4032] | 8.2 A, 17.6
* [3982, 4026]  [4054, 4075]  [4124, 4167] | -0.3 A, 20.8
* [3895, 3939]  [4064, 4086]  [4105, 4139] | -2.3 A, 18.9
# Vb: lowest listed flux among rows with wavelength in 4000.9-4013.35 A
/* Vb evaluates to 16.31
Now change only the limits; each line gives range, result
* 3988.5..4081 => 14.87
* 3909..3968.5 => 2.756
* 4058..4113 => 8.689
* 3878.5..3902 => 8.699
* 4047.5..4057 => 18.51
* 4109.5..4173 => 13.53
